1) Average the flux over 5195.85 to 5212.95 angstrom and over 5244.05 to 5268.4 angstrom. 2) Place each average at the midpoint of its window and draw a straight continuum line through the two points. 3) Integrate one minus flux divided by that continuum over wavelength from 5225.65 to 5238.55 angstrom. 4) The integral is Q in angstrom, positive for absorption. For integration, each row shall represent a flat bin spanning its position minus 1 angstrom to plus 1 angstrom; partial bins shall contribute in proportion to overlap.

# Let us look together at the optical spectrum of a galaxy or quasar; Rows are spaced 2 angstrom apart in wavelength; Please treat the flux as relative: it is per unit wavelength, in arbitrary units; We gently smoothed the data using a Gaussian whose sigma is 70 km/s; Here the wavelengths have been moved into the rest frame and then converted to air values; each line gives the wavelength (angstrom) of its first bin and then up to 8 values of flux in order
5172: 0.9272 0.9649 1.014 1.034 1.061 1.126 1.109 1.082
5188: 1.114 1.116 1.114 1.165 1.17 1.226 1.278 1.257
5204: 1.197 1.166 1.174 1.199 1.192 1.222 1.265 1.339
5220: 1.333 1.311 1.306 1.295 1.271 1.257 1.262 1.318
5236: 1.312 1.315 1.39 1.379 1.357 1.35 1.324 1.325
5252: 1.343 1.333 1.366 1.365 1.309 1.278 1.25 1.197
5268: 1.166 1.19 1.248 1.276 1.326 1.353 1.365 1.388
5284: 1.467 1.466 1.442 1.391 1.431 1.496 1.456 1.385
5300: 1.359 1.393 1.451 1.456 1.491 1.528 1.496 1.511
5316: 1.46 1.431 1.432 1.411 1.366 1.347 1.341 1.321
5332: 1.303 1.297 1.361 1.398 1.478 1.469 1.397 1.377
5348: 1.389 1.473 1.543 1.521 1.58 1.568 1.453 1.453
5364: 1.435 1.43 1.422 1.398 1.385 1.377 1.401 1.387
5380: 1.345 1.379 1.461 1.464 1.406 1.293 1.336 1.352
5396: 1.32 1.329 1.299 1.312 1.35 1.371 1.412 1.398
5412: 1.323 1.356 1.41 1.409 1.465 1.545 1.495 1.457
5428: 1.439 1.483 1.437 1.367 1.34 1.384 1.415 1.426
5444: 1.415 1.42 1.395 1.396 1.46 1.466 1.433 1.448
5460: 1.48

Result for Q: -0.29 angstrom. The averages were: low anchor 1.21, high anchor 1.31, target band 1.29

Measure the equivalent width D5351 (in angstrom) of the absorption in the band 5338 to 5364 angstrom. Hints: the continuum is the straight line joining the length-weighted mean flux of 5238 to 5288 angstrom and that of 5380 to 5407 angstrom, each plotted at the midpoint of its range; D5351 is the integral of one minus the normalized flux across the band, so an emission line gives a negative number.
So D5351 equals -2.35 angstrom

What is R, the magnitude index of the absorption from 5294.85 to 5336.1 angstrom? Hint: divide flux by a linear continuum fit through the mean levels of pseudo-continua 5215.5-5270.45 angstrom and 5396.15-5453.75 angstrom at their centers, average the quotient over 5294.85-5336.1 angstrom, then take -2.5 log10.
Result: -0.05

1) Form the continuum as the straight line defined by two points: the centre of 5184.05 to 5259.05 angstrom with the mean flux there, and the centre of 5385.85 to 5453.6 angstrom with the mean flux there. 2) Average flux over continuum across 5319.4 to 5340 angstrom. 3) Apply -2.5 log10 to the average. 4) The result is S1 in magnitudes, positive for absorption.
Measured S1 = -0.02 mag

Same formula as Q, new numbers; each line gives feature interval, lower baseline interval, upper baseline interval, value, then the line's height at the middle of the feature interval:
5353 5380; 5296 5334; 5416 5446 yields -0.4 angstrom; 1.42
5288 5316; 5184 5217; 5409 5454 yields -3.5 angstrom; 1.29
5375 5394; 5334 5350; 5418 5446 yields 0.5 angstrom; 1.42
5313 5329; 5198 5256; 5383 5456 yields -0.8 angstrom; 1.34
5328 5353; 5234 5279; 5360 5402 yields -0.7 angstrom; 1.36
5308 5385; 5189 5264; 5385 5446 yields -4.3 angstrom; 1.35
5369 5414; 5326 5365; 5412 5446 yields 1.8 angstrom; 1.43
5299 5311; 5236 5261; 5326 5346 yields -0.7 angstrom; 1.36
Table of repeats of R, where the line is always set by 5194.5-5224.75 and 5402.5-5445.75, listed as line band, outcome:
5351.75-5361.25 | -0.129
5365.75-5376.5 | -0.023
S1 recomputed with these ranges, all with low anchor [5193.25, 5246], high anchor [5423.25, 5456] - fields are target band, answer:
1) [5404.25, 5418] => 0.02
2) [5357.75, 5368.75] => -0.06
